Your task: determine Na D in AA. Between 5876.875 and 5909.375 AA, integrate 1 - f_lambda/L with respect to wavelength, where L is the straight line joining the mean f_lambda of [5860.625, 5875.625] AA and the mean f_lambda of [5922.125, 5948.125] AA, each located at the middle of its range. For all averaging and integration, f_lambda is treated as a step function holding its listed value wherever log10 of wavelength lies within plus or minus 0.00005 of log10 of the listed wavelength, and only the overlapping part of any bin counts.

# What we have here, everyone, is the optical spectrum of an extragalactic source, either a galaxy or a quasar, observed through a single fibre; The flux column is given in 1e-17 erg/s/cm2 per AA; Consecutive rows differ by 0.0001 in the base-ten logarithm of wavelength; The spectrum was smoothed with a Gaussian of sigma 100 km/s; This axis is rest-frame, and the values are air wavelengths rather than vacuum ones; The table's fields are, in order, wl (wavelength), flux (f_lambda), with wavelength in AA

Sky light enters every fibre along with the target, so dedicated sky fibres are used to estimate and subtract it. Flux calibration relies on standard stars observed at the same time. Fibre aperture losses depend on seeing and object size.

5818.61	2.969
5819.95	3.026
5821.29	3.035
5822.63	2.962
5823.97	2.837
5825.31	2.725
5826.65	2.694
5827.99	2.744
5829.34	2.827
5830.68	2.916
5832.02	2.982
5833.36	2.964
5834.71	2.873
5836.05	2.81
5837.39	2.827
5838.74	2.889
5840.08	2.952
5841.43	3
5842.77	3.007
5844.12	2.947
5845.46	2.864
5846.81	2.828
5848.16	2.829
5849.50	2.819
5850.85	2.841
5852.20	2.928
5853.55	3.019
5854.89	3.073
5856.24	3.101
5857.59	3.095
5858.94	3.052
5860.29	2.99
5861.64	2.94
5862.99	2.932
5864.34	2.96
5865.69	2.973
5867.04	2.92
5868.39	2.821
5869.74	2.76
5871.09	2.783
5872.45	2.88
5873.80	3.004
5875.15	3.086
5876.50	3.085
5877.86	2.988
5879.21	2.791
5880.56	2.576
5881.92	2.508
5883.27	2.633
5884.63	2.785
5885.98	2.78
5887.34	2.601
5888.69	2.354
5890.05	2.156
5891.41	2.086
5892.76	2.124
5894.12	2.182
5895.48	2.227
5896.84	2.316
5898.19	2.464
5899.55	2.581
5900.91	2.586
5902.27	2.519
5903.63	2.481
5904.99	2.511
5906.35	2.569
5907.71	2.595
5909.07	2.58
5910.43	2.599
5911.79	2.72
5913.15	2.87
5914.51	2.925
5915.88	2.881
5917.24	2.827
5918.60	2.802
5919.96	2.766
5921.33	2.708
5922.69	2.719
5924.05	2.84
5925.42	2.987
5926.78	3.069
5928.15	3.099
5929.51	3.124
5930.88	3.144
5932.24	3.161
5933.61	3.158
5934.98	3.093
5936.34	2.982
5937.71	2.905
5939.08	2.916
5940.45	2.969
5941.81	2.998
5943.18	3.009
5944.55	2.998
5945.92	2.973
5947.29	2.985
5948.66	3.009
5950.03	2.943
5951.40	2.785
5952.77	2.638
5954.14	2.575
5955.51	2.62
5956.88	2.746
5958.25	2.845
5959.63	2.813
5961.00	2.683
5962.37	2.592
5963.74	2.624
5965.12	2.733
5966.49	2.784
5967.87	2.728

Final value 4.90 AA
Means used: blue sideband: 2.91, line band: 2.5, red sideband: 3.01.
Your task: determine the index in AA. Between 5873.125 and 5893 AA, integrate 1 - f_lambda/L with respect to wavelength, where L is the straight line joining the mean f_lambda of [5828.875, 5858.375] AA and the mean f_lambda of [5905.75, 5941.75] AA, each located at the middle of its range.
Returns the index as 1.78 AA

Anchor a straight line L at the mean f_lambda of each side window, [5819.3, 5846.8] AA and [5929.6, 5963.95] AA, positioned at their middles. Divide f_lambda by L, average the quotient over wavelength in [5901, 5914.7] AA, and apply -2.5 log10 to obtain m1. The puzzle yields 0.11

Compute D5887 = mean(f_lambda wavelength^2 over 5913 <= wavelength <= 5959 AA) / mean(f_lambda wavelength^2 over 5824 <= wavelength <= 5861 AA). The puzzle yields 1.03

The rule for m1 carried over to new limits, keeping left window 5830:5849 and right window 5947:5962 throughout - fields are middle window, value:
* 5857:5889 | 0.01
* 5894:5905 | 0.17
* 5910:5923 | 0.01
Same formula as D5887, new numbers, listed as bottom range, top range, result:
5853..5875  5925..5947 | 1.05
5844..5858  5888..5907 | 0.82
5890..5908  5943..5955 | 1.22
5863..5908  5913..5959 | 1.13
